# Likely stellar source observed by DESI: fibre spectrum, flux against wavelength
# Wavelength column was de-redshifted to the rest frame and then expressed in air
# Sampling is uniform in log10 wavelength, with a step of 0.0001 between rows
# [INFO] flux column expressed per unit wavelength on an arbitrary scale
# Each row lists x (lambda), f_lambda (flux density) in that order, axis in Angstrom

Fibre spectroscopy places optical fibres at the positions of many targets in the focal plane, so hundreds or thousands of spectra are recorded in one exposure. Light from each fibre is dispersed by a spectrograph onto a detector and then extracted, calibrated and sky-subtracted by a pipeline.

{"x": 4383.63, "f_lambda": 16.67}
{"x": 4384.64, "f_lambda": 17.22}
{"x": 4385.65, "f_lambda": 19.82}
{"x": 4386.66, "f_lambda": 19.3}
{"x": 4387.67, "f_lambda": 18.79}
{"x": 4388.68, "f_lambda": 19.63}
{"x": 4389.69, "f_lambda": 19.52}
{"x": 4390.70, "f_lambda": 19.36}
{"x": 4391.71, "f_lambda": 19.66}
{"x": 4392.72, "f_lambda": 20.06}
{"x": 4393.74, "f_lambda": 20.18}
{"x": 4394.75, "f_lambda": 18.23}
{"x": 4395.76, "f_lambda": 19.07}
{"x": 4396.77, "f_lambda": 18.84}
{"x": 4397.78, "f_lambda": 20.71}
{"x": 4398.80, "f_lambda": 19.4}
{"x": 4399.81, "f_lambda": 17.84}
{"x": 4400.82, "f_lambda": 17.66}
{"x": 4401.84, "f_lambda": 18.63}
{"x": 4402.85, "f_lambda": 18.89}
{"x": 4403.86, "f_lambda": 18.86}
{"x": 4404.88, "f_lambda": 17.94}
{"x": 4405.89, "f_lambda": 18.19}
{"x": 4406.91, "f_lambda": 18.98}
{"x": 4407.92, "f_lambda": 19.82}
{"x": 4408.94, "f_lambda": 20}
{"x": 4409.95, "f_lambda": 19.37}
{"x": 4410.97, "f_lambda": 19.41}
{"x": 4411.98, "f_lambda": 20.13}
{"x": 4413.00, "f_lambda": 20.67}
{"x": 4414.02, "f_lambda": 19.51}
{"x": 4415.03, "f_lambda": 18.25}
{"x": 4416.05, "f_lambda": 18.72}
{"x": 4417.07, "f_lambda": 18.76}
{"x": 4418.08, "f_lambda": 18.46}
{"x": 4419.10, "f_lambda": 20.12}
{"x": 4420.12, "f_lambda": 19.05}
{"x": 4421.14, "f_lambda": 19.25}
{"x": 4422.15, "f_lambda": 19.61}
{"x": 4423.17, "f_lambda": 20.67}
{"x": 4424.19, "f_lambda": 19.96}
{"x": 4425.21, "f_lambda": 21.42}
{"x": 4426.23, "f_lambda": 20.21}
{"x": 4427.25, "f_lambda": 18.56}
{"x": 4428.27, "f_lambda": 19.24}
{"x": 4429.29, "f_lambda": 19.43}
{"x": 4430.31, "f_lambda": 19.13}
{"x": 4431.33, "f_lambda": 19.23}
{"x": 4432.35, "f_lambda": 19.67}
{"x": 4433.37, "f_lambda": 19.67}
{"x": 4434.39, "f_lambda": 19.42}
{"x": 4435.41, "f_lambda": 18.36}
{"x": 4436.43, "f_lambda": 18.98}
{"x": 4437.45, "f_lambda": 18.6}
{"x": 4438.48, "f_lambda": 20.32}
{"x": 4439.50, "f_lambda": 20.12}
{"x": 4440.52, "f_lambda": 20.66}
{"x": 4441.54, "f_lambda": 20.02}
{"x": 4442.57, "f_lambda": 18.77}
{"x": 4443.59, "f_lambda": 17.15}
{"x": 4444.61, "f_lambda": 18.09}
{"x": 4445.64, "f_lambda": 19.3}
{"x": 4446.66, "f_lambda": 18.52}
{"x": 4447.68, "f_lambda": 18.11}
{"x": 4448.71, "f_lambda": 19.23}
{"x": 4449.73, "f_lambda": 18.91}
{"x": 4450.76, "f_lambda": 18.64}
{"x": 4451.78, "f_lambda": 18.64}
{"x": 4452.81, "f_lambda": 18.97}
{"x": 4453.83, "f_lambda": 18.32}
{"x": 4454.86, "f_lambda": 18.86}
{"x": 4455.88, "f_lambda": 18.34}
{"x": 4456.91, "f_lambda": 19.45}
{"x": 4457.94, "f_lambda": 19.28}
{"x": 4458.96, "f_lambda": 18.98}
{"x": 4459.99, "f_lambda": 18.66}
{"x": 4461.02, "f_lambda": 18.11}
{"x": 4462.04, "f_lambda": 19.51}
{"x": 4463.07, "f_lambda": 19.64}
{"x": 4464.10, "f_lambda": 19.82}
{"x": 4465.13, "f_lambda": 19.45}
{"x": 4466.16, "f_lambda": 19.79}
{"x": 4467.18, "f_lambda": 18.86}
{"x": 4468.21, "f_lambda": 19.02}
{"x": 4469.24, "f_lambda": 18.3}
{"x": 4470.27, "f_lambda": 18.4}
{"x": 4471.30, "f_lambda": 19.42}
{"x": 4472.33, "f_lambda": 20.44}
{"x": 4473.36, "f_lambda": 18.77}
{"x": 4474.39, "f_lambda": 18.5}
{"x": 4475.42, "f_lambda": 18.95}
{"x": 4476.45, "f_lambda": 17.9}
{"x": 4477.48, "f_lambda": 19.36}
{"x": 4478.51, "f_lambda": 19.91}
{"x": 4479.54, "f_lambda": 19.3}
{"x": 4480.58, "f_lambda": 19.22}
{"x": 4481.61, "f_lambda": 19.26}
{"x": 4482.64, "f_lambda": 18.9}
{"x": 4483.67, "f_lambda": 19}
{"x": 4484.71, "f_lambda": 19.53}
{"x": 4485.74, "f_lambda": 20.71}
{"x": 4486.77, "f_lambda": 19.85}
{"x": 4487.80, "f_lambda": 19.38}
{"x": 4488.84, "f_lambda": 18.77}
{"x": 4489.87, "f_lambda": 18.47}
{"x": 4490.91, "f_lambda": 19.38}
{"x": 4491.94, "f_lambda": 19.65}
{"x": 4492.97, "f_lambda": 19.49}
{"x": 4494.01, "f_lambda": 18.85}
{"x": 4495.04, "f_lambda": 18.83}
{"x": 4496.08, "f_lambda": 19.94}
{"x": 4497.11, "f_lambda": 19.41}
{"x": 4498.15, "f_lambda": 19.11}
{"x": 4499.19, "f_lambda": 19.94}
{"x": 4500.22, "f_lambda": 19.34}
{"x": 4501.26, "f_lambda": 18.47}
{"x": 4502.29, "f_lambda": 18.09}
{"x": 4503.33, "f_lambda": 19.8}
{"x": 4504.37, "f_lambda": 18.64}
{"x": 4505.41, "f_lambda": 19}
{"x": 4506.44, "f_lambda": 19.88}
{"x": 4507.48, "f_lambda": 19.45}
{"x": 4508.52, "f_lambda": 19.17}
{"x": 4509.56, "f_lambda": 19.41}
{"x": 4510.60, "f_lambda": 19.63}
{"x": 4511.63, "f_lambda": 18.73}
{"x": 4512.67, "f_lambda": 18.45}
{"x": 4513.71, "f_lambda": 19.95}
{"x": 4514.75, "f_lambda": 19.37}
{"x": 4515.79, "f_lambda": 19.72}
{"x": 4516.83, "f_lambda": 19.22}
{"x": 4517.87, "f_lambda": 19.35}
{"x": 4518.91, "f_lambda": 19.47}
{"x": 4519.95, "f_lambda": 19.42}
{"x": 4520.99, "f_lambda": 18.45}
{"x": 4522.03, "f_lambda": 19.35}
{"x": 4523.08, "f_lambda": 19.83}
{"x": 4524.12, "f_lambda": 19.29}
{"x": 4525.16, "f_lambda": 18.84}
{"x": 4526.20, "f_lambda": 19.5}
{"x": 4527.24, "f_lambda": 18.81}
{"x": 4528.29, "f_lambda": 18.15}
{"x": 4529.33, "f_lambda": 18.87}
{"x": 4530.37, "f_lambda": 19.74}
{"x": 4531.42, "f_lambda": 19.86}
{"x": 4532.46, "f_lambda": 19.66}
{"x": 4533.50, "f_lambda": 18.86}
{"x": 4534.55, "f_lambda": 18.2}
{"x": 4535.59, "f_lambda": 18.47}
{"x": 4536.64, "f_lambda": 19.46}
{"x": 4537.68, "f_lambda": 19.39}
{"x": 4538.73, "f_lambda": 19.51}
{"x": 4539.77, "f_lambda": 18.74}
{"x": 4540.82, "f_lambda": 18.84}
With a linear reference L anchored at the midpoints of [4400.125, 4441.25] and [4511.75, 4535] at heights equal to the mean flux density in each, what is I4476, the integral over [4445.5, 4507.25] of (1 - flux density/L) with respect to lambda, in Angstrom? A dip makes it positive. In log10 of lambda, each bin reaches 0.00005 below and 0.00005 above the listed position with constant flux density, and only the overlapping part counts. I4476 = 0.5 Angstrom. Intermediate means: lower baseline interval 19.3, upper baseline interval 19.2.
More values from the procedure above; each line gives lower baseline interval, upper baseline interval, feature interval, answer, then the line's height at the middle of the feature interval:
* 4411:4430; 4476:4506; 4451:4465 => 0.3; 19.4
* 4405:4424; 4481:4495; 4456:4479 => 0.3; 19.3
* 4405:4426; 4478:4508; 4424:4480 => 0.8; 19.4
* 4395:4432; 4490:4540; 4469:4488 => 0.0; 19.2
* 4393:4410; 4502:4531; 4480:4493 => -0.1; 19.1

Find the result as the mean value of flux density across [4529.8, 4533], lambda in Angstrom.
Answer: 19.8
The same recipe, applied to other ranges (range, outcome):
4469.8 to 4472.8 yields 19.4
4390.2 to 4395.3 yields 19.5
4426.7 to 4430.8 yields 19.1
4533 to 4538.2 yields 18.9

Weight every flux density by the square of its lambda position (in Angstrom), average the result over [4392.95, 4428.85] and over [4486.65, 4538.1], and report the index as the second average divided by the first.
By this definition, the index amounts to 1.0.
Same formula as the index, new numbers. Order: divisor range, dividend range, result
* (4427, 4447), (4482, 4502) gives 1.03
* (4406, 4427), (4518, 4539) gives 1.03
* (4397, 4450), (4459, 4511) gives 1.03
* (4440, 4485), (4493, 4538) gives 1.03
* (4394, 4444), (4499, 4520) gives 1.04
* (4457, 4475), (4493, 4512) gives 1.02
